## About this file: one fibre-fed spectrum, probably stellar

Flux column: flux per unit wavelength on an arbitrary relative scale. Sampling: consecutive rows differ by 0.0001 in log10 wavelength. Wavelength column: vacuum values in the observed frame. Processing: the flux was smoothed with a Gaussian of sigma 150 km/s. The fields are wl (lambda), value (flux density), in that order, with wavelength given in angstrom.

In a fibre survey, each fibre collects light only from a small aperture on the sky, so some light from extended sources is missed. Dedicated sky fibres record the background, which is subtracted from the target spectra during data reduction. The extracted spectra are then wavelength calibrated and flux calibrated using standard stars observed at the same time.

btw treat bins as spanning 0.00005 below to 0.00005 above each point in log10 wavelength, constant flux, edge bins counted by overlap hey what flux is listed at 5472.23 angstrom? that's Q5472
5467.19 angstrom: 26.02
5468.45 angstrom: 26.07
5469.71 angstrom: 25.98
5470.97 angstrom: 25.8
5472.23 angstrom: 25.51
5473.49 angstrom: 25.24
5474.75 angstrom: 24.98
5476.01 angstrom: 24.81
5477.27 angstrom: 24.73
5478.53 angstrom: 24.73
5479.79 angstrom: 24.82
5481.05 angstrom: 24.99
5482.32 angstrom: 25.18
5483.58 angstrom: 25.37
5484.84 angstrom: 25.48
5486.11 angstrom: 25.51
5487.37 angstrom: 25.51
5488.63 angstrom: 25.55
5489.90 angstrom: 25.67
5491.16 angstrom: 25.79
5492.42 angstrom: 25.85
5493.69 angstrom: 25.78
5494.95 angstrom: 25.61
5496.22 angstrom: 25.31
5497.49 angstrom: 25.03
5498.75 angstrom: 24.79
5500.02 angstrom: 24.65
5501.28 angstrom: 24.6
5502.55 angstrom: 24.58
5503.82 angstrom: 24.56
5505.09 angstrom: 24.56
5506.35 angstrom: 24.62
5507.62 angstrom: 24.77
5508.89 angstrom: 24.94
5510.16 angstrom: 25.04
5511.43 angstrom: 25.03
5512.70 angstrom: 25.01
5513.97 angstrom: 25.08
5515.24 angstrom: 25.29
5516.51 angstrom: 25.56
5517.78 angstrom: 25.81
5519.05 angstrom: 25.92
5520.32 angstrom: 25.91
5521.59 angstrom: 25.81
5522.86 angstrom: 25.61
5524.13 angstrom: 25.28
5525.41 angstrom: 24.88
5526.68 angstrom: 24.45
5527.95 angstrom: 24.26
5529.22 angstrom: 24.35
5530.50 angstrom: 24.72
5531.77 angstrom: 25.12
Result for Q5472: 25.51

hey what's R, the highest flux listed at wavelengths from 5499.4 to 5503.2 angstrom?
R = 24.65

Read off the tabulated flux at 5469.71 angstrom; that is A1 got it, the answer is 25.98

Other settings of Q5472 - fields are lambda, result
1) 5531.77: 25.12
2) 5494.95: 25.61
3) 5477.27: 24.73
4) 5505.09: 24.56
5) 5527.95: 24.26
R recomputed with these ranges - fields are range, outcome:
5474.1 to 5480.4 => 24.98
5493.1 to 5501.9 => 25.78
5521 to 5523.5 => 25.81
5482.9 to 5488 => 25.51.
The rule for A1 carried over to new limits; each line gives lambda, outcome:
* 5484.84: 25.48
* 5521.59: 25.81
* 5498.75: 24.79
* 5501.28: 24.6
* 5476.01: 24.81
